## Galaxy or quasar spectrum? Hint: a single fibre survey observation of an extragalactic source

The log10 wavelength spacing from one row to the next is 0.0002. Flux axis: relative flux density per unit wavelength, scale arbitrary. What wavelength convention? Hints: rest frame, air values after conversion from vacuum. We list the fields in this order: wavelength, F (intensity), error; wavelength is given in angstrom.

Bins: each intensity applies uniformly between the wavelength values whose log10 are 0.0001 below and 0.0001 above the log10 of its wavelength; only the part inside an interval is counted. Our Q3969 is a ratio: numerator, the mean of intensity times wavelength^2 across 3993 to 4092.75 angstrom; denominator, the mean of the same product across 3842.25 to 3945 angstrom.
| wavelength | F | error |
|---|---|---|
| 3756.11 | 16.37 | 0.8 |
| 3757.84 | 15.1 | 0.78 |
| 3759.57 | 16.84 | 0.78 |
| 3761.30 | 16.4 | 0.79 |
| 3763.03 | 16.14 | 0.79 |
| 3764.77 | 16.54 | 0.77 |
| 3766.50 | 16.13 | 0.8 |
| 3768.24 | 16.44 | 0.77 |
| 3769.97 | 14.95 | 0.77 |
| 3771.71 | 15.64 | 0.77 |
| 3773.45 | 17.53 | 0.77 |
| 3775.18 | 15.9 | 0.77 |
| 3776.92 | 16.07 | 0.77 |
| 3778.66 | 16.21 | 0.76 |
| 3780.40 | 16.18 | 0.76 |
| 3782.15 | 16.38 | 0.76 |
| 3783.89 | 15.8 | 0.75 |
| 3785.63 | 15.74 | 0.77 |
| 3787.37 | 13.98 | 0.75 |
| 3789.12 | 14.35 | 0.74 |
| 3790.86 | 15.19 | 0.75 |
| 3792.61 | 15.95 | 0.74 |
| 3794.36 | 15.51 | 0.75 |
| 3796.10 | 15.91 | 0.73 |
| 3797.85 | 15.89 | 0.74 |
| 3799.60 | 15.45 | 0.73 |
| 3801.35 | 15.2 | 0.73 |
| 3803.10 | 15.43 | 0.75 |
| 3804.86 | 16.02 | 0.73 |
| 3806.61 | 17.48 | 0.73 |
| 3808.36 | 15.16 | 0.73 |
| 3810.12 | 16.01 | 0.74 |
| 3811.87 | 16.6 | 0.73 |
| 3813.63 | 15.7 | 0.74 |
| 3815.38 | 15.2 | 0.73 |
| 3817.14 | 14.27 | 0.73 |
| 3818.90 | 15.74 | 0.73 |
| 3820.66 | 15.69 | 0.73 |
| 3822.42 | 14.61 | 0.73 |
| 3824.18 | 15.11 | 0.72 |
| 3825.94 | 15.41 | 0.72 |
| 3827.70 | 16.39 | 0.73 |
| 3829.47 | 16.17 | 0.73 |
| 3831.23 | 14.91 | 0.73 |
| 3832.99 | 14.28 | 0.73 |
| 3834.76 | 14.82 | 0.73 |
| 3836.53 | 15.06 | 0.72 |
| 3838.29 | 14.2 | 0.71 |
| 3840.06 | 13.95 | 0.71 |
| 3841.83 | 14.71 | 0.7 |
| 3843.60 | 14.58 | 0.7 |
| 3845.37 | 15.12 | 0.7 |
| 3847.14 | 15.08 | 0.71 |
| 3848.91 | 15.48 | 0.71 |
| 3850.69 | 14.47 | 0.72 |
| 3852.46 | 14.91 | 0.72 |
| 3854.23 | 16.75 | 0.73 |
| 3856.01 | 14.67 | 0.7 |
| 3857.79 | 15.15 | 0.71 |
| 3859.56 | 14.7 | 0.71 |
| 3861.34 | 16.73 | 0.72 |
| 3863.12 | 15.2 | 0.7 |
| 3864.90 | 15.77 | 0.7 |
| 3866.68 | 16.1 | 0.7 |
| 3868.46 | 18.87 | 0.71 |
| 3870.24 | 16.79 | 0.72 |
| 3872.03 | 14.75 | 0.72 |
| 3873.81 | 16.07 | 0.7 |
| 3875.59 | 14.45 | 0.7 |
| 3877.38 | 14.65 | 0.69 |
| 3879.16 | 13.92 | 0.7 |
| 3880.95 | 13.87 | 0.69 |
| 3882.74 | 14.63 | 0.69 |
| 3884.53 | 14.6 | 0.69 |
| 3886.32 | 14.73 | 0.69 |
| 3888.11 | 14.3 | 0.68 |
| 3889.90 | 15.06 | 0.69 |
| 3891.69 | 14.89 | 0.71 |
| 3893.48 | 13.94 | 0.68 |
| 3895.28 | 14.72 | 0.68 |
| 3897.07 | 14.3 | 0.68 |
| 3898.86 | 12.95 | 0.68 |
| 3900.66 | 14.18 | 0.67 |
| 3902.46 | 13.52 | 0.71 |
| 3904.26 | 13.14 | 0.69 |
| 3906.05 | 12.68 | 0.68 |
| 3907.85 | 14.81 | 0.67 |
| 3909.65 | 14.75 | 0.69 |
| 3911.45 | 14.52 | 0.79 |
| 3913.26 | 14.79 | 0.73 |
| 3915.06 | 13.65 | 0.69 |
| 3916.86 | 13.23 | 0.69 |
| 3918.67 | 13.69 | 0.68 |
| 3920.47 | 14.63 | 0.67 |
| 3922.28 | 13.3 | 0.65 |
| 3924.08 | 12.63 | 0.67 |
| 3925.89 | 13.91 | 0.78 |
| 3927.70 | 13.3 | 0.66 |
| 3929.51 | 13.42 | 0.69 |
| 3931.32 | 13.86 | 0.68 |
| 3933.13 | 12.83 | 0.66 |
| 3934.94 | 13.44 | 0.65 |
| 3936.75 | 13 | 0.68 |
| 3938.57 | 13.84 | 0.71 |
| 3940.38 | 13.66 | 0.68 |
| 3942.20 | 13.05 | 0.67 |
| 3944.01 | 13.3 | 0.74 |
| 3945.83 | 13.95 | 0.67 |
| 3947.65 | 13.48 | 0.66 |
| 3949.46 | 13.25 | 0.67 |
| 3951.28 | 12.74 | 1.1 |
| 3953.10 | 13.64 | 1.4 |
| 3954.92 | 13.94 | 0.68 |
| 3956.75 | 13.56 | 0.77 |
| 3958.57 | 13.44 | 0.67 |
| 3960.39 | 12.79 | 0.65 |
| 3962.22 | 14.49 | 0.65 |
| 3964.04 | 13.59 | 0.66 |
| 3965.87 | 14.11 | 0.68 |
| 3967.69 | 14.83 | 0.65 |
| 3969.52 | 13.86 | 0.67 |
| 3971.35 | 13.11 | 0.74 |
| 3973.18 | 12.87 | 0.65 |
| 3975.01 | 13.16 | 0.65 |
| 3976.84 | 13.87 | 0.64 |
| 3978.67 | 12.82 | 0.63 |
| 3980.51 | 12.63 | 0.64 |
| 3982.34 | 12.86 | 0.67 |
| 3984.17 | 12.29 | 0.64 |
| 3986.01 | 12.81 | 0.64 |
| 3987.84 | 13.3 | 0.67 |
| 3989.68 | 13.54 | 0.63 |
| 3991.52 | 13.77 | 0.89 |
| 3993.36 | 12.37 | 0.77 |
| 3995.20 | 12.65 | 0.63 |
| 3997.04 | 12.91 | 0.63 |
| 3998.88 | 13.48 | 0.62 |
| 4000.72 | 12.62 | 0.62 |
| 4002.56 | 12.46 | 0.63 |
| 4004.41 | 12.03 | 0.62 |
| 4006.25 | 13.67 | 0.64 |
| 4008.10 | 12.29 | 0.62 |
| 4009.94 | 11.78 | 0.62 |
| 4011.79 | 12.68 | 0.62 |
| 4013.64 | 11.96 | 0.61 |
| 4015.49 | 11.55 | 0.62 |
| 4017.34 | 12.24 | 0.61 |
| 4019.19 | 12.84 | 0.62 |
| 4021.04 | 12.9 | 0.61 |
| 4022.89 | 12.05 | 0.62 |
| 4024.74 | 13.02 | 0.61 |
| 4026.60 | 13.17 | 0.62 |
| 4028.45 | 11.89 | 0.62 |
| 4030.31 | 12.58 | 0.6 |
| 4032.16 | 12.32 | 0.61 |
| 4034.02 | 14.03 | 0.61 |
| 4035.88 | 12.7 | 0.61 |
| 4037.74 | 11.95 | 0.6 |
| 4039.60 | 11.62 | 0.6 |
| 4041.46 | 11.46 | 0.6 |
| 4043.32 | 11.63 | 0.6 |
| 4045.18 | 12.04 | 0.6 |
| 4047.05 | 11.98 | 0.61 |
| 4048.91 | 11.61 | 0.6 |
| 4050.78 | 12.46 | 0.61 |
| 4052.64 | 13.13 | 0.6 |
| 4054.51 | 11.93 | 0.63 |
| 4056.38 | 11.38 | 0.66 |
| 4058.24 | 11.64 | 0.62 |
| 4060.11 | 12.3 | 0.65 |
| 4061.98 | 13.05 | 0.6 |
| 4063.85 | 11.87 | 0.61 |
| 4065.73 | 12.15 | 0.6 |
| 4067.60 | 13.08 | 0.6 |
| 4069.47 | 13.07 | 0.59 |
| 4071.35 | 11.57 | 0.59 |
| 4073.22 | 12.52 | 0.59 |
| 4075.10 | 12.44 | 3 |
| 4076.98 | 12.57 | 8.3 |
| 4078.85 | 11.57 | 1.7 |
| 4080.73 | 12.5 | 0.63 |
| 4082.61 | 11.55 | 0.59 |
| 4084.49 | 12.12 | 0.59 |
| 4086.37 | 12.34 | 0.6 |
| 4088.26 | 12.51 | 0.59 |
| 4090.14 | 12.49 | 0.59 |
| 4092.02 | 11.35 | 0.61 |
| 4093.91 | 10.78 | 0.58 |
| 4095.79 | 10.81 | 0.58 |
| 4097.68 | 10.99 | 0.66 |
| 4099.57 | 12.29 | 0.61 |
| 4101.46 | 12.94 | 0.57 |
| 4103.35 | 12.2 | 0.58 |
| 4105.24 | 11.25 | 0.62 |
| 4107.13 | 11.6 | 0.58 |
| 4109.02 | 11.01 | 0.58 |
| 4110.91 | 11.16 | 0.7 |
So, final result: 0.92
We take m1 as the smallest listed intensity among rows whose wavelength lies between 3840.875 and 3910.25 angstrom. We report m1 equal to 12.68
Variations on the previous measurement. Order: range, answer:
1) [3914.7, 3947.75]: 12.63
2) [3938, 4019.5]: 11.55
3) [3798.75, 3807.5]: 15.2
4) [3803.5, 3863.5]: 13.95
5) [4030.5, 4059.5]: 11.38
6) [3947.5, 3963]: 12.74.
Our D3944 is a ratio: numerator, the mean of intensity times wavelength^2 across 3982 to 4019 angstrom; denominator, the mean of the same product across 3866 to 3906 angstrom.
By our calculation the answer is 0.9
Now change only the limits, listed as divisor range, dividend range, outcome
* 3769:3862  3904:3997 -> 0.94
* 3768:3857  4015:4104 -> 0.90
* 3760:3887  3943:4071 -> 0.91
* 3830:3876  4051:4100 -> 0.88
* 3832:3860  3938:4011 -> 0.95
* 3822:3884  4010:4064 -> 0.89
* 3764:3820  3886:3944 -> 0.93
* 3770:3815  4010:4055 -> 0.88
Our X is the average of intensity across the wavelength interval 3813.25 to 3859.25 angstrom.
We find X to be 15.1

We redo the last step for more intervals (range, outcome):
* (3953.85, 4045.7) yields 12.9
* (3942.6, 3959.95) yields 13.5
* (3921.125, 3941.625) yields 13.4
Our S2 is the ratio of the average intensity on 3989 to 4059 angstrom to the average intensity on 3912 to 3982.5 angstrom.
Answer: 0.9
